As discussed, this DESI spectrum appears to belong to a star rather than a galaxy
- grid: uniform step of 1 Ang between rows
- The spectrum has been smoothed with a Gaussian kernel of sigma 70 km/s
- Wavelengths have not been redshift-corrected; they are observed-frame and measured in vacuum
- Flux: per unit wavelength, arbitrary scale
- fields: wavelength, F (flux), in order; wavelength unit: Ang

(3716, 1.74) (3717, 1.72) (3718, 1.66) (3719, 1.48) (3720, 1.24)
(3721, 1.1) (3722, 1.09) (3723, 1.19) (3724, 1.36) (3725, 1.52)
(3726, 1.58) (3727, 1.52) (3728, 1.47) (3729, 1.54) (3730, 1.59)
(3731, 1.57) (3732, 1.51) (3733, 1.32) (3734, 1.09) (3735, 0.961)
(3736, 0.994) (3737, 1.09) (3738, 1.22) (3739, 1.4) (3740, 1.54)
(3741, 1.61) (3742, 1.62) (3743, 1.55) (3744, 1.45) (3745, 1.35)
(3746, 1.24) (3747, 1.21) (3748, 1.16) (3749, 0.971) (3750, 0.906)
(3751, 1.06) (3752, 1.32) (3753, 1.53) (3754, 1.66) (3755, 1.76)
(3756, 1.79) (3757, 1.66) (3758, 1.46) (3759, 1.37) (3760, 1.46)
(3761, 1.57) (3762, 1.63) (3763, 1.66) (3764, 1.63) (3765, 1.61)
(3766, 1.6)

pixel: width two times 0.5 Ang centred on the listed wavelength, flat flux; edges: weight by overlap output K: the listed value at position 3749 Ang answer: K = 0.971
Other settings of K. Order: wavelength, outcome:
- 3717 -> 1.72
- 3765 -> 1.61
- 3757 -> 1.66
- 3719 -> 1.48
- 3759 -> 1.37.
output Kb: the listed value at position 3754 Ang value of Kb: 1.66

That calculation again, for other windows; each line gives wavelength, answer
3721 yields 1.1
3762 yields 1.63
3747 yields 1.21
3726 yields 1.58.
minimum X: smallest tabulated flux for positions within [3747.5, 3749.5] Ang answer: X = 0.971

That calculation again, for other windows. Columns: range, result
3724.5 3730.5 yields 1.47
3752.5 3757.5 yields 1.53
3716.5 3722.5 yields 1.09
